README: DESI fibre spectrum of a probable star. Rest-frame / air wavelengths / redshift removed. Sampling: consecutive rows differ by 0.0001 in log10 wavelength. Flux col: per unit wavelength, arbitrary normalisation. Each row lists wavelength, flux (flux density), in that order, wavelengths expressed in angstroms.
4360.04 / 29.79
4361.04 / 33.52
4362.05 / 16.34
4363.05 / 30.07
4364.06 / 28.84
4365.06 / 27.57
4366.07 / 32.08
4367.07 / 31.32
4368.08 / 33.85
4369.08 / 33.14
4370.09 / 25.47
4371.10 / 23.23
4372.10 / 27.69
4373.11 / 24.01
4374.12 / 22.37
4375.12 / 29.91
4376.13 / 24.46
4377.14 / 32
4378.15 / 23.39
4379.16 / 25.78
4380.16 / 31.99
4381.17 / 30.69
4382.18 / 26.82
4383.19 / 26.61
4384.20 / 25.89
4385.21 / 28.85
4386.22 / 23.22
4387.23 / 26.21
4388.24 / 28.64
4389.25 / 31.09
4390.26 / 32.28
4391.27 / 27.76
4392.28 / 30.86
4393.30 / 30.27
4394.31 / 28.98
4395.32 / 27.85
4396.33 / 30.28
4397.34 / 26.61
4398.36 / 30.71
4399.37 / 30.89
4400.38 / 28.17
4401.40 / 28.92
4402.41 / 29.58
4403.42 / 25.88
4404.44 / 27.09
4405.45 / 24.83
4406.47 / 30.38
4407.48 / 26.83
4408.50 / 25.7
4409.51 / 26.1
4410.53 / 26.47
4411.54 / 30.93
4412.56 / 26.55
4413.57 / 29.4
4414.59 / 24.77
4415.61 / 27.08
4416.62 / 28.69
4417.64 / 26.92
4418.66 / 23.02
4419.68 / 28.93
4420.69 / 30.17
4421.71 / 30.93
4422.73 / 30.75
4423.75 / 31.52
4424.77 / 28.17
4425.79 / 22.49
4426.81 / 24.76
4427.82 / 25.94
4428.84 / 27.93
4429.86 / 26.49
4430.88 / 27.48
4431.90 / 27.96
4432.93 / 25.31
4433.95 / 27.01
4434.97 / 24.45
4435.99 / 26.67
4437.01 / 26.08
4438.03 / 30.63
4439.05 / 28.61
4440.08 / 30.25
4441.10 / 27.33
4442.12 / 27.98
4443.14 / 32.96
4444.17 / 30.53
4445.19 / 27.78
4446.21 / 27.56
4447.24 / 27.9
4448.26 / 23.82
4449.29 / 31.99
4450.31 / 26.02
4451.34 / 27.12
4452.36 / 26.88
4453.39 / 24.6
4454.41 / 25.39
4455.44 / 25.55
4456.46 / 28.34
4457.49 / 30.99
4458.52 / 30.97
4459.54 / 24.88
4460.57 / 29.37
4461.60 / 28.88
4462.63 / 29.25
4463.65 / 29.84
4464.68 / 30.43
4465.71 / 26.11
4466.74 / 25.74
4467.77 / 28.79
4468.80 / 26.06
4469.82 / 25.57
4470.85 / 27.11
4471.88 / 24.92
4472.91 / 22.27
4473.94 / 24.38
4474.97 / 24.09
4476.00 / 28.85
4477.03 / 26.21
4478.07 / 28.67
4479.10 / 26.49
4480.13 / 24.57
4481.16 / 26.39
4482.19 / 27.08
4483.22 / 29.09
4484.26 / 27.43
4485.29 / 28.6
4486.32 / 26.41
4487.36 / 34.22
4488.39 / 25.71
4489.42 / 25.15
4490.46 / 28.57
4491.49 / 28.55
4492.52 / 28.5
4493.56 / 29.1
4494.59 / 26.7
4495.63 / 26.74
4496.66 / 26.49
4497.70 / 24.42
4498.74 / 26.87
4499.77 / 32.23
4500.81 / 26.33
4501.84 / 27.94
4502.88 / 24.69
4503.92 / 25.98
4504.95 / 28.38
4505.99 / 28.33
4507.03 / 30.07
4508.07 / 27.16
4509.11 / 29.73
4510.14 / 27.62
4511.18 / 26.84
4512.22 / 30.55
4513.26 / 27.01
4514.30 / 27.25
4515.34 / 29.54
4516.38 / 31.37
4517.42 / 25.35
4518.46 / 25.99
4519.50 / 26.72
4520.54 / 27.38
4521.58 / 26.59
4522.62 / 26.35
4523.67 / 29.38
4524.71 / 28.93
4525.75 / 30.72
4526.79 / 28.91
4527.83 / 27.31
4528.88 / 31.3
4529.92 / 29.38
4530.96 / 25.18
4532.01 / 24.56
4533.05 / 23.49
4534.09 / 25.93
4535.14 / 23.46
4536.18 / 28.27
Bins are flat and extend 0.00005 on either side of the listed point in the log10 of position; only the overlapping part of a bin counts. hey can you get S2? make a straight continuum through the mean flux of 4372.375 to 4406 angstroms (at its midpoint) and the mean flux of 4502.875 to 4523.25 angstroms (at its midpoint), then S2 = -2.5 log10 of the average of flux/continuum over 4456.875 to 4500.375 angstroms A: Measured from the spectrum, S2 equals 0.01 mag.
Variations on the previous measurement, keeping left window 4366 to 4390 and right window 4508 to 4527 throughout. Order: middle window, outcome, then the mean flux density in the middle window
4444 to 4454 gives 0.03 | 27.3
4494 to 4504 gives 0.05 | 26.9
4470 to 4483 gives 0.08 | 26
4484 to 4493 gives -0.01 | 28.2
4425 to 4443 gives 0.03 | 27.1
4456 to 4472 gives 0.00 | 28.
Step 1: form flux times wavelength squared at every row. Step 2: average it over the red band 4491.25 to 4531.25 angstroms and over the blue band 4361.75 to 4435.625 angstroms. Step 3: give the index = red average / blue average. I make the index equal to 1.1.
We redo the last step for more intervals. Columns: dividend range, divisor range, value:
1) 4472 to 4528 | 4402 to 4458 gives 1.03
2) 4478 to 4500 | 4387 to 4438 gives 1.02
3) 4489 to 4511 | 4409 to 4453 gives 1.03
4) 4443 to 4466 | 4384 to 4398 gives 1.01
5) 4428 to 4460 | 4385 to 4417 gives 1.00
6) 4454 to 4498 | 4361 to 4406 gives 1.01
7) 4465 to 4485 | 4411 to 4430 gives 0.98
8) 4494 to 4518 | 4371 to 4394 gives 1.06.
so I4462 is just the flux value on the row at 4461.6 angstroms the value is 28.88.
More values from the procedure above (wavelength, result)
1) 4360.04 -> 29.79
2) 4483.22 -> 29.09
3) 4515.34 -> 29.54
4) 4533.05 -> 23.49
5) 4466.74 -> 25.74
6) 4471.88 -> 24.92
